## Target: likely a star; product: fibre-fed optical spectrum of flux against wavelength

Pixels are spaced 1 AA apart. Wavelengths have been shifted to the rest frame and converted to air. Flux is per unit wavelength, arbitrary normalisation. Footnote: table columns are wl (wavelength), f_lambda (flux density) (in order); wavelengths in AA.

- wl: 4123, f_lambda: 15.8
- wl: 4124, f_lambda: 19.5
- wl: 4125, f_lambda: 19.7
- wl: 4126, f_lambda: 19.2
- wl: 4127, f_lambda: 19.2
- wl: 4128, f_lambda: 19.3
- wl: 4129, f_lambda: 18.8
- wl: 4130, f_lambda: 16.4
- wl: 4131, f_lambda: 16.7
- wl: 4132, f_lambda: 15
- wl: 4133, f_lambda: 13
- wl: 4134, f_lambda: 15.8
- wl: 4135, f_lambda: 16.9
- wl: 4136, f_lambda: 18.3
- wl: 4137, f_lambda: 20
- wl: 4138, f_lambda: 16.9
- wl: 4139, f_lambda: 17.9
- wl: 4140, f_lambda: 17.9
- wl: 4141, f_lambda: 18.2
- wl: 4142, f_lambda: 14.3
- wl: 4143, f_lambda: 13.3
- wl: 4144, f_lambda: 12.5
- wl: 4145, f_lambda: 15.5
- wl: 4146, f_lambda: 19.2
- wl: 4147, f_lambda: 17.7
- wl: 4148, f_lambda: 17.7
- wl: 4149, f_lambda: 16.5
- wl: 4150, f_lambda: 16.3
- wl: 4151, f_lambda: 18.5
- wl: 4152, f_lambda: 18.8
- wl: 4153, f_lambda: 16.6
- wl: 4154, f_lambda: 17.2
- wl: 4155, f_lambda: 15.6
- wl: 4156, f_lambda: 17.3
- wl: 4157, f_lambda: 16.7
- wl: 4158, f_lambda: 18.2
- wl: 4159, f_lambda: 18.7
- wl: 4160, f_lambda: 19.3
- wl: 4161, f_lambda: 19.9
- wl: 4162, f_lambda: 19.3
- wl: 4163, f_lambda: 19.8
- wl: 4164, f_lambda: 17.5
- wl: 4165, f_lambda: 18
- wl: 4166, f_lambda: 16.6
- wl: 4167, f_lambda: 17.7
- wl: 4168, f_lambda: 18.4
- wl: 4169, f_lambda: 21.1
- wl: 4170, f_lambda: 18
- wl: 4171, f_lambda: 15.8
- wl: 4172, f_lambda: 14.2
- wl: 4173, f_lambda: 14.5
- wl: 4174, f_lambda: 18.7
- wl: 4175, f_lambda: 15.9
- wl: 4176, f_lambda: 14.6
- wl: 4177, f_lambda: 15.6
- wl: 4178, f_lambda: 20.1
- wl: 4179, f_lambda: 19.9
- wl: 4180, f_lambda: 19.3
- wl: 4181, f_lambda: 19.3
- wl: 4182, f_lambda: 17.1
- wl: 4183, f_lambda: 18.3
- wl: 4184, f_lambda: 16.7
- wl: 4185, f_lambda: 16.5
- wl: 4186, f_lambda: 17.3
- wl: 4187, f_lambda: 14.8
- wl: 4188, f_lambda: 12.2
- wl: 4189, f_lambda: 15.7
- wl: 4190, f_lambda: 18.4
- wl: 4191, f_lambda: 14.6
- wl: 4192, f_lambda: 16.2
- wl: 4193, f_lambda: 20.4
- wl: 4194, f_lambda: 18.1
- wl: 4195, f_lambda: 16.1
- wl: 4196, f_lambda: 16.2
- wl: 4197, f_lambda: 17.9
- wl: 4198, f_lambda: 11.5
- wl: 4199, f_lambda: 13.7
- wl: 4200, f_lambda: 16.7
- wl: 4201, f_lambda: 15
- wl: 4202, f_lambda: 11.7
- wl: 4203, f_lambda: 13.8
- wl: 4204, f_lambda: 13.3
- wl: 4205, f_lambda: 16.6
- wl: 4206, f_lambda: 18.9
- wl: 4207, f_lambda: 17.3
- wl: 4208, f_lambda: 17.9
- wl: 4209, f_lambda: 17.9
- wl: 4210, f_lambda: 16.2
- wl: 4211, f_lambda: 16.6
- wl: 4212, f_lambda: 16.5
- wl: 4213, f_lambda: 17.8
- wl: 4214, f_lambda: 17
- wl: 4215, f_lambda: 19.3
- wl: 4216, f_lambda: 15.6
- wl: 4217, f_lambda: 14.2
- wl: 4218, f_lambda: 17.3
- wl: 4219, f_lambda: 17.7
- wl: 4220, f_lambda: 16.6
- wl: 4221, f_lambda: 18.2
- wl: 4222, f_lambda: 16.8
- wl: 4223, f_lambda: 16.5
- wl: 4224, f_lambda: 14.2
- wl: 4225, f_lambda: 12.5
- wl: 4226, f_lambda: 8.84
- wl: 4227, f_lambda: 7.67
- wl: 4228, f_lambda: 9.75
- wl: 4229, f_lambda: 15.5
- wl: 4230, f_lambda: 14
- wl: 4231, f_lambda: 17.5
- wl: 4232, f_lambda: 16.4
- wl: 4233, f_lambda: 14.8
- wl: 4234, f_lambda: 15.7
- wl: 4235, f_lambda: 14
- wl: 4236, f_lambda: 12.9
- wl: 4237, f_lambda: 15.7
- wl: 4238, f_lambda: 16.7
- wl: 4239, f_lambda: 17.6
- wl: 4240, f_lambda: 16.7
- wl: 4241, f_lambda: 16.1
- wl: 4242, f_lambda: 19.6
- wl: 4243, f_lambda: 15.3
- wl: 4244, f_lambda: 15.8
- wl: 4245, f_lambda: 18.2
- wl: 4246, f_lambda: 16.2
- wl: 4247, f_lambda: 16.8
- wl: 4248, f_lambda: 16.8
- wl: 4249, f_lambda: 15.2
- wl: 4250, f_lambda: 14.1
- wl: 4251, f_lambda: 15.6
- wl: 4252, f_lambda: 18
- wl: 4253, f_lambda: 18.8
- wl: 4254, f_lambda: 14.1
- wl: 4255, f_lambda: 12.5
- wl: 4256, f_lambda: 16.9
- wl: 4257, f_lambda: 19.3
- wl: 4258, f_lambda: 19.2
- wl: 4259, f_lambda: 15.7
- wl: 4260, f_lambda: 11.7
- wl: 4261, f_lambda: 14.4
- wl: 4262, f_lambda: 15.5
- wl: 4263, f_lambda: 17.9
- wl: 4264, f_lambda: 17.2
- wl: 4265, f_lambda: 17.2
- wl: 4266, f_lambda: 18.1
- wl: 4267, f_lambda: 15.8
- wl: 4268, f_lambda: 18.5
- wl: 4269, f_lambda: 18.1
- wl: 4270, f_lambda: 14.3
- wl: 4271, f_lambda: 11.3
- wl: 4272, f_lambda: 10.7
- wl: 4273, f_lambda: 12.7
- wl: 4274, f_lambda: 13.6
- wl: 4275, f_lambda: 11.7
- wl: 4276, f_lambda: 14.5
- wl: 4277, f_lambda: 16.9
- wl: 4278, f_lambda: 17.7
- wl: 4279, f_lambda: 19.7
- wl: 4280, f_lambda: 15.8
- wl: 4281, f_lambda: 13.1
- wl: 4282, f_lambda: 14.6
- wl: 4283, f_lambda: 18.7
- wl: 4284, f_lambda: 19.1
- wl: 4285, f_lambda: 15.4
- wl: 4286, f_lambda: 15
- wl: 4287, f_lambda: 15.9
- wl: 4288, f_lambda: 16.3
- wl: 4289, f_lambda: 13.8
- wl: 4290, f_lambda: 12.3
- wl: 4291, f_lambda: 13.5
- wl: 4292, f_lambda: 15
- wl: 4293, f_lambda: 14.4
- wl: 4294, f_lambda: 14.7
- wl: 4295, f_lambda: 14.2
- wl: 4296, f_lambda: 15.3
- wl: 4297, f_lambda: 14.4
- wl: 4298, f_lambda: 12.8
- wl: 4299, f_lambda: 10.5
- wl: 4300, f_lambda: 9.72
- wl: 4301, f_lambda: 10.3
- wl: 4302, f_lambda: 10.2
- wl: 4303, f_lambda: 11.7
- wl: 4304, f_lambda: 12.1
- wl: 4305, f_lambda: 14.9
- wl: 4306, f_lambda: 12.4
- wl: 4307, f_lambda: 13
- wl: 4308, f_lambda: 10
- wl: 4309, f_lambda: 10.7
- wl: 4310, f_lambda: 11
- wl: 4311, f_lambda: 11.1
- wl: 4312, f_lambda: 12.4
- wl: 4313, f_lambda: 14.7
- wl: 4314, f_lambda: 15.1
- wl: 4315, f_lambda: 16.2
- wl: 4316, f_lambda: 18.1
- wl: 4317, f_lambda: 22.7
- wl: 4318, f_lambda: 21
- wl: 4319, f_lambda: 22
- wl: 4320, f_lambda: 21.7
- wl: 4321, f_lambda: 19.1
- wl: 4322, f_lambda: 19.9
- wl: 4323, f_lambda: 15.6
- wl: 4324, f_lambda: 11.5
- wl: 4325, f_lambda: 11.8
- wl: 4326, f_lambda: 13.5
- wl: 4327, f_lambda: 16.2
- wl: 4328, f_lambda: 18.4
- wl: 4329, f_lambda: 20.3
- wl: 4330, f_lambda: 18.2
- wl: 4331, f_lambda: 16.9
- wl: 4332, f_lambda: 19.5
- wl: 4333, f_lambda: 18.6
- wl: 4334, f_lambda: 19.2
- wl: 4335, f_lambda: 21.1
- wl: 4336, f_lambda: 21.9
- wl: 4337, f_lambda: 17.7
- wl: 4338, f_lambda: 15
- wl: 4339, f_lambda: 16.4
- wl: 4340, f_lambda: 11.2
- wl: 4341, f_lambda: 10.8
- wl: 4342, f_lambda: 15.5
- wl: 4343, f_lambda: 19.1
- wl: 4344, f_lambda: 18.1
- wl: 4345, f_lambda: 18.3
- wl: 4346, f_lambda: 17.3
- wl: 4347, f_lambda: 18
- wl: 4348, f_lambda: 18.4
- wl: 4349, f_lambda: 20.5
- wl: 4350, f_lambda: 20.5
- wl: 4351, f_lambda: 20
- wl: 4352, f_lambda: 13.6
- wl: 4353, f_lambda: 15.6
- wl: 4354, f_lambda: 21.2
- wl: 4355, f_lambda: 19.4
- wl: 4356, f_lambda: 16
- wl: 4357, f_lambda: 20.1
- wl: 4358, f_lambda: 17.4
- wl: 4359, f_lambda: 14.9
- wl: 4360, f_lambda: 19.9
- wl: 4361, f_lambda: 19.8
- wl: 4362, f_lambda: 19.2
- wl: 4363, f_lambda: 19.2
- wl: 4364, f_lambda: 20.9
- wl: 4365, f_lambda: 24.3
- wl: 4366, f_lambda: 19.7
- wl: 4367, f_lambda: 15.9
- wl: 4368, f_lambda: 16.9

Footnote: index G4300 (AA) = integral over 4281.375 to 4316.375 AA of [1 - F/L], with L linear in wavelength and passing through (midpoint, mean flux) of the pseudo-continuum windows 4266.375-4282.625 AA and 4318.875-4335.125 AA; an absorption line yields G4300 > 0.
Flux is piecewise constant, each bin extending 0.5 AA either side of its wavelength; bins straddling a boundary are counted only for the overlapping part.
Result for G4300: 5.4 AA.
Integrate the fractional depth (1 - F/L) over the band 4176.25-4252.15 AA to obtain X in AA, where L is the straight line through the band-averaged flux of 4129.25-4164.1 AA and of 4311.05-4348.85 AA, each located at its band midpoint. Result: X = 5.1 AA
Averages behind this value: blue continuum 17.1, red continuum 17.3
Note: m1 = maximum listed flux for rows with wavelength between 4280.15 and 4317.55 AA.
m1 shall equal 22.7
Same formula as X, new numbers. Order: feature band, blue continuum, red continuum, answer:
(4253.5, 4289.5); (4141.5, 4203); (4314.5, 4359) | 3.7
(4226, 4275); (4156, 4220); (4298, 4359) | 3.4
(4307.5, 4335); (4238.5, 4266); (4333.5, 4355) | 1.2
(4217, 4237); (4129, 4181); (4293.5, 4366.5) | 2.8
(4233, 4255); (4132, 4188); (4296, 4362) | 0.9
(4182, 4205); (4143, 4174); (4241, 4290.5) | 1.6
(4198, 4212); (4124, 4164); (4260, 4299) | 0.6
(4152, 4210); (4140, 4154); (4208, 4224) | -0.6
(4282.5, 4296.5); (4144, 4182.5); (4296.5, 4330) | 0.0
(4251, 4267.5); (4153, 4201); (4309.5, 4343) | 0.6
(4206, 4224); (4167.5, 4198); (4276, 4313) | -1.0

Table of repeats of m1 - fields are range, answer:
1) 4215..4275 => 19.6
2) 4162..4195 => 21.1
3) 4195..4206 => 18.9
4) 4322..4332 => 20.3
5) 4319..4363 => 22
